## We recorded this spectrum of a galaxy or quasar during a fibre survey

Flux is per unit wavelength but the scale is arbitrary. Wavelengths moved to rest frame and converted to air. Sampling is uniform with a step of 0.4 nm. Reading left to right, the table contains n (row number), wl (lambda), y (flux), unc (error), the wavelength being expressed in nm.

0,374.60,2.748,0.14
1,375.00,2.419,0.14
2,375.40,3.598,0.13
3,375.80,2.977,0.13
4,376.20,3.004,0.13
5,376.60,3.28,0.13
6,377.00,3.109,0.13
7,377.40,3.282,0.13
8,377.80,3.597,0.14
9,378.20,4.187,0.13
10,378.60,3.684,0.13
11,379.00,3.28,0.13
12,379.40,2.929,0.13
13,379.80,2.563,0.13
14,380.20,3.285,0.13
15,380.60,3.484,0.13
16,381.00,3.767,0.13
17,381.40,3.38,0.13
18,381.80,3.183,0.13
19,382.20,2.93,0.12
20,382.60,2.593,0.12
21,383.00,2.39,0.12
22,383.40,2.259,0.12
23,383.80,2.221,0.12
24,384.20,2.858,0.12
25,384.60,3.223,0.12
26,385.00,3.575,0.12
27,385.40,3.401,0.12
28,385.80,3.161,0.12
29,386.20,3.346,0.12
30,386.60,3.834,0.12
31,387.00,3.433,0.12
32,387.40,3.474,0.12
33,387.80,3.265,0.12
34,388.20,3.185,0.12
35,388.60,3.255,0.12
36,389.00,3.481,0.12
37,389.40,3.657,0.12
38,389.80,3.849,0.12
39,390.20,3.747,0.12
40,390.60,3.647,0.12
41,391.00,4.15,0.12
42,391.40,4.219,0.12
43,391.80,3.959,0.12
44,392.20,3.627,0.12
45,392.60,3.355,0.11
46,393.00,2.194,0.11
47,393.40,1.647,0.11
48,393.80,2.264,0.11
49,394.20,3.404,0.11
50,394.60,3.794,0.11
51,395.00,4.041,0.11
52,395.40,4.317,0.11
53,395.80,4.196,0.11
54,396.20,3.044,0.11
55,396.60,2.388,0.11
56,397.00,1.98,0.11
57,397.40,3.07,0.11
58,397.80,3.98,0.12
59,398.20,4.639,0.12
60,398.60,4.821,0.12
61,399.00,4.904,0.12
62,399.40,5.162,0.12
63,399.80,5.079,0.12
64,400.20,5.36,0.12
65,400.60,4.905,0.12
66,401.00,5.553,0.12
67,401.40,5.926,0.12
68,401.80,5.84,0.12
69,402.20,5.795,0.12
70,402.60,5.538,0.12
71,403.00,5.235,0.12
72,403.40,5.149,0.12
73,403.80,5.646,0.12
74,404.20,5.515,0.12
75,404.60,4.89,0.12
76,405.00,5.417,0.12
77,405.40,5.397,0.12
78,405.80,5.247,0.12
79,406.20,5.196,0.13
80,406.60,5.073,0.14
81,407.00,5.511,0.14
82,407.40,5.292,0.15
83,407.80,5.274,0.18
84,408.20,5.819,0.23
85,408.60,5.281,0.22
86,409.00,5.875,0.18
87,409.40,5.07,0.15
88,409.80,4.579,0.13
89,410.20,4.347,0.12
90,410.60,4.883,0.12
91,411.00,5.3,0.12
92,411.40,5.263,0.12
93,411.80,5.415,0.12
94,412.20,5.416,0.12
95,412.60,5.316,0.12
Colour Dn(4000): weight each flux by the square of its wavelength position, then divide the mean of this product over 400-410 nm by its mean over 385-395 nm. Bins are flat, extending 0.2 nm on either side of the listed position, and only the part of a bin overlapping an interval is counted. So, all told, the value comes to 1.70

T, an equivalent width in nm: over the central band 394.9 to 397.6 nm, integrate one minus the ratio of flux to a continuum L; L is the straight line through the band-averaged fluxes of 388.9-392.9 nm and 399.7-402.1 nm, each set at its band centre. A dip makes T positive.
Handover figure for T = 0.80 nm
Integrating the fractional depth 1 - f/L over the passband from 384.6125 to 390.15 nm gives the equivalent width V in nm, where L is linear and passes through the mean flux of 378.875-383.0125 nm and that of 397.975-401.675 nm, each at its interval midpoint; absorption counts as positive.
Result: 0.50 nm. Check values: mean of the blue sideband 3.1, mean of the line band 3.46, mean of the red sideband 5.16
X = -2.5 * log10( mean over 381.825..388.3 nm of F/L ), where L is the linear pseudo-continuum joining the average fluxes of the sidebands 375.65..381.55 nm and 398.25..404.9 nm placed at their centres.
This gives 0.26 mag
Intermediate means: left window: 3.32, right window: 5.32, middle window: 3.07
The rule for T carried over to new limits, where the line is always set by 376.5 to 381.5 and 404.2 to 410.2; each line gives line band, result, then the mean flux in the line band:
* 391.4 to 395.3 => 0.99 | 3.23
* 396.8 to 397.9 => 0.40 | 2.92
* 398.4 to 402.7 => -0.48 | 5.35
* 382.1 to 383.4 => 0.38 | 2.56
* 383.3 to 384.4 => 0.37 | 2.46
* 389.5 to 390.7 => 0.11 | 3.75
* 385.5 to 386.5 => 0.13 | 3.33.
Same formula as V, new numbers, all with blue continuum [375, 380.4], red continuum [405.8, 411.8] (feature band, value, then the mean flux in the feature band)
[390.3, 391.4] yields 0.04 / 3.94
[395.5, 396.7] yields 0.28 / 3.37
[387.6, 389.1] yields 0.25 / 3.28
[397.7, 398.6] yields 0.02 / 4.46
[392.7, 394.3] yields 0.71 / 2.37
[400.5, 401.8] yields -0.23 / 5.56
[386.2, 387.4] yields 0.08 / 3.56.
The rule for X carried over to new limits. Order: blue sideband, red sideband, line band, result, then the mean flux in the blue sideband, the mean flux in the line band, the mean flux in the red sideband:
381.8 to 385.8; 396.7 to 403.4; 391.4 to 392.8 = 0.038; 2.86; 3.73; 4.83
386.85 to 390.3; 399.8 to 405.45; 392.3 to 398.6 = 0.331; 3.48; 3.28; 5.43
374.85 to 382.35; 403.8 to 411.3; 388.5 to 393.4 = 0.164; 3.27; 3.52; 5.23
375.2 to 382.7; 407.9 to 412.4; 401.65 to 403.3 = -0.177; 3.28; 5.57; 5.21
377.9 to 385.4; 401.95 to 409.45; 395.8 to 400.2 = 0.176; 3.11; 3.99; 5.39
